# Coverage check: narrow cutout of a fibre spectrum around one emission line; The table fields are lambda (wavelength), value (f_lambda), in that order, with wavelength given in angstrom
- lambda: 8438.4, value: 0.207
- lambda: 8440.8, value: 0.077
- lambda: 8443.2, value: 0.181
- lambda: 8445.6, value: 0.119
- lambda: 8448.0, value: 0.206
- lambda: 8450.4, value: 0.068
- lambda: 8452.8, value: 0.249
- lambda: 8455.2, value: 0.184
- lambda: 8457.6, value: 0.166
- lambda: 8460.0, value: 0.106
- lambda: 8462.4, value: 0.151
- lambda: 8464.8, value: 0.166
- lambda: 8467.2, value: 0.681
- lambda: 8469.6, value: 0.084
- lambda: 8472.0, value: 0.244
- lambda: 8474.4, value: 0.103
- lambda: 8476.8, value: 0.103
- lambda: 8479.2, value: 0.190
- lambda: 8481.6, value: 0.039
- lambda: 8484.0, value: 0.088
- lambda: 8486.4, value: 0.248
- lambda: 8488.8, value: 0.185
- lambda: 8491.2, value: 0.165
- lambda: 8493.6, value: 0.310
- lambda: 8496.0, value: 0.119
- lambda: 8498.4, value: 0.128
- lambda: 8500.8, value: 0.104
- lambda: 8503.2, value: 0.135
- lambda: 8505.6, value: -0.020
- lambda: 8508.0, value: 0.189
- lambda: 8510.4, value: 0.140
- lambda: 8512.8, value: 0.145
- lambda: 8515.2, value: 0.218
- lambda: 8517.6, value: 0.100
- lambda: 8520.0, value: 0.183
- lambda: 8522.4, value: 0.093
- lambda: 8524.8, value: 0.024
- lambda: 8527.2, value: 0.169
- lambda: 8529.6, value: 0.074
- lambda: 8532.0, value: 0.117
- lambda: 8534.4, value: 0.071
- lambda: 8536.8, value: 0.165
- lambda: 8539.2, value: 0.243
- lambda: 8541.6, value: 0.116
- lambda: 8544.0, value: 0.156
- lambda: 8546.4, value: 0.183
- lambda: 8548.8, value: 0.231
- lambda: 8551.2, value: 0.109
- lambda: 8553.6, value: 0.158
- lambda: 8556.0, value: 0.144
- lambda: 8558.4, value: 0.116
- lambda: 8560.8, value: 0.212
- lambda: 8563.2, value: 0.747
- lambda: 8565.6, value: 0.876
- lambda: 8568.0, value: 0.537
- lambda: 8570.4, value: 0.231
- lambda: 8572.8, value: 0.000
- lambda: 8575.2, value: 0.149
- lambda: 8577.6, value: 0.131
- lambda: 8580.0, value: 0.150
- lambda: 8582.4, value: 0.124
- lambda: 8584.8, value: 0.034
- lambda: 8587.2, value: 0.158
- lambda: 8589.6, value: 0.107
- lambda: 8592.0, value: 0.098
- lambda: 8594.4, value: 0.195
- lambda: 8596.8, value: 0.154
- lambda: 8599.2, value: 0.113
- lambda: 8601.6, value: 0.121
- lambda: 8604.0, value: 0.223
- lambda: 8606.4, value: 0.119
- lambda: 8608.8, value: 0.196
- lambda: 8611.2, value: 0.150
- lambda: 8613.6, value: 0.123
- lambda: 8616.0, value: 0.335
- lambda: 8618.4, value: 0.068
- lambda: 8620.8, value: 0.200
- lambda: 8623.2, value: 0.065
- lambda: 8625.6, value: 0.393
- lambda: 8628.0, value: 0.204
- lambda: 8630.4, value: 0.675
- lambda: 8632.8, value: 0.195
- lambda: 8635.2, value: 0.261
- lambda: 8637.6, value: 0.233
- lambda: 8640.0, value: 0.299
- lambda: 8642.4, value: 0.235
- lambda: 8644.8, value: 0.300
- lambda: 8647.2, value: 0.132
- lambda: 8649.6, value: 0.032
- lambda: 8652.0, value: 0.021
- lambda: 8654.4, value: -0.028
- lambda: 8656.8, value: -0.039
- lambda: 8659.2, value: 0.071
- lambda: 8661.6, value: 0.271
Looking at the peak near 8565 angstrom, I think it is Hgamma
